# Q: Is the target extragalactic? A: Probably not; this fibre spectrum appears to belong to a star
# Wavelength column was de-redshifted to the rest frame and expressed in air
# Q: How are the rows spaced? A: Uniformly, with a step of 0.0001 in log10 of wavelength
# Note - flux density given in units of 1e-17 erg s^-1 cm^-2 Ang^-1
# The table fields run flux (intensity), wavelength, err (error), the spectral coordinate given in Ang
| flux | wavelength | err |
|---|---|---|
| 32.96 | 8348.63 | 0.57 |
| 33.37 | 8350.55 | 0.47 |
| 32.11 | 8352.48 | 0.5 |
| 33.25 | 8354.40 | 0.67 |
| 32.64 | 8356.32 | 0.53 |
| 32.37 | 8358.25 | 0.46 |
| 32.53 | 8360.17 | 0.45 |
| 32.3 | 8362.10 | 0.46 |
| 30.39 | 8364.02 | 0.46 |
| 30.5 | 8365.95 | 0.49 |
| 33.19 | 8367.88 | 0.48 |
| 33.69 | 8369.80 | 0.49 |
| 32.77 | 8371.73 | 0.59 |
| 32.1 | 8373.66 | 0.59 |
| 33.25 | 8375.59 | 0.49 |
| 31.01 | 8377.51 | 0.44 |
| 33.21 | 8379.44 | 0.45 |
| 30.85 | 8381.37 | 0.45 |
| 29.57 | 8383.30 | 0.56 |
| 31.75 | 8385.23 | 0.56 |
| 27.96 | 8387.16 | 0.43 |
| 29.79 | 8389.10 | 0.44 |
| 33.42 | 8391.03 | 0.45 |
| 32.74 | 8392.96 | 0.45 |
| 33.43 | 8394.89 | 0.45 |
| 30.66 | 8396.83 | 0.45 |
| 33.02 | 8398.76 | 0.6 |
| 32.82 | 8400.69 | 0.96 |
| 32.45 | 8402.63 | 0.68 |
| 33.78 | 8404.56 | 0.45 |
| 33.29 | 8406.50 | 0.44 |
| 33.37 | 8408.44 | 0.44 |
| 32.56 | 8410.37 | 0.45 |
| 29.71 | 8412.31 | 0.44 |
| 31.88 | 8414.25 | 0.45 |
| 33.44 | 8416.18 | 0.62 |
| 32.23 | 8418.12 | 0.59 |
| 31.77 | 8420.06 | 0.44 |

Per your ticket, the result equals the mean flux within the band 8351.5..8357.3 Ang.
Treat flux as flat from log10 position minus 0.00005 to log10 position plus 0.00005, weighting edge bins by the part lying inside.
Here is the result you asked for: 32.6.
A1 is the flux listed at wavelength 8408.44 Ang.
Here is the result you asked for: 33.37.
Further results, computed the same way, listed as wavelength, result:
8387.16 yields 27.96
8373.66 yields 32.1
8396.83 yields 30.66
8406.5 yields 33.29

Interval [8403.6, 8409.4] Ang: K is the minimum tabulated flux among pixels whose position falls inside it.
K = 33.29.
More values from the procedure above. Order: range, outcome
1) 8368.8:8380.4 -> 31.01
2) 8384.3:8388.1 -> 27.96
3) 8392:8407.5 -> 30.66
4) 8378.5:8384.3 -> 29.57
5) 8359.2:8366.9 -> 30.39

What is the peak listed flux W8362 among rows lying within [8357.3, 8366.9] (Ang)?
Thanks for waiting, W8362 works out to 32.53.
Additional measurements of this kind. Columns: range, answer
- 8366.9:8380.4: 33.69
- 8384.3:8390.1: 31.75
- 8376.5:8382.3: 33.21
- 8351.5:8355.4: 33.25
